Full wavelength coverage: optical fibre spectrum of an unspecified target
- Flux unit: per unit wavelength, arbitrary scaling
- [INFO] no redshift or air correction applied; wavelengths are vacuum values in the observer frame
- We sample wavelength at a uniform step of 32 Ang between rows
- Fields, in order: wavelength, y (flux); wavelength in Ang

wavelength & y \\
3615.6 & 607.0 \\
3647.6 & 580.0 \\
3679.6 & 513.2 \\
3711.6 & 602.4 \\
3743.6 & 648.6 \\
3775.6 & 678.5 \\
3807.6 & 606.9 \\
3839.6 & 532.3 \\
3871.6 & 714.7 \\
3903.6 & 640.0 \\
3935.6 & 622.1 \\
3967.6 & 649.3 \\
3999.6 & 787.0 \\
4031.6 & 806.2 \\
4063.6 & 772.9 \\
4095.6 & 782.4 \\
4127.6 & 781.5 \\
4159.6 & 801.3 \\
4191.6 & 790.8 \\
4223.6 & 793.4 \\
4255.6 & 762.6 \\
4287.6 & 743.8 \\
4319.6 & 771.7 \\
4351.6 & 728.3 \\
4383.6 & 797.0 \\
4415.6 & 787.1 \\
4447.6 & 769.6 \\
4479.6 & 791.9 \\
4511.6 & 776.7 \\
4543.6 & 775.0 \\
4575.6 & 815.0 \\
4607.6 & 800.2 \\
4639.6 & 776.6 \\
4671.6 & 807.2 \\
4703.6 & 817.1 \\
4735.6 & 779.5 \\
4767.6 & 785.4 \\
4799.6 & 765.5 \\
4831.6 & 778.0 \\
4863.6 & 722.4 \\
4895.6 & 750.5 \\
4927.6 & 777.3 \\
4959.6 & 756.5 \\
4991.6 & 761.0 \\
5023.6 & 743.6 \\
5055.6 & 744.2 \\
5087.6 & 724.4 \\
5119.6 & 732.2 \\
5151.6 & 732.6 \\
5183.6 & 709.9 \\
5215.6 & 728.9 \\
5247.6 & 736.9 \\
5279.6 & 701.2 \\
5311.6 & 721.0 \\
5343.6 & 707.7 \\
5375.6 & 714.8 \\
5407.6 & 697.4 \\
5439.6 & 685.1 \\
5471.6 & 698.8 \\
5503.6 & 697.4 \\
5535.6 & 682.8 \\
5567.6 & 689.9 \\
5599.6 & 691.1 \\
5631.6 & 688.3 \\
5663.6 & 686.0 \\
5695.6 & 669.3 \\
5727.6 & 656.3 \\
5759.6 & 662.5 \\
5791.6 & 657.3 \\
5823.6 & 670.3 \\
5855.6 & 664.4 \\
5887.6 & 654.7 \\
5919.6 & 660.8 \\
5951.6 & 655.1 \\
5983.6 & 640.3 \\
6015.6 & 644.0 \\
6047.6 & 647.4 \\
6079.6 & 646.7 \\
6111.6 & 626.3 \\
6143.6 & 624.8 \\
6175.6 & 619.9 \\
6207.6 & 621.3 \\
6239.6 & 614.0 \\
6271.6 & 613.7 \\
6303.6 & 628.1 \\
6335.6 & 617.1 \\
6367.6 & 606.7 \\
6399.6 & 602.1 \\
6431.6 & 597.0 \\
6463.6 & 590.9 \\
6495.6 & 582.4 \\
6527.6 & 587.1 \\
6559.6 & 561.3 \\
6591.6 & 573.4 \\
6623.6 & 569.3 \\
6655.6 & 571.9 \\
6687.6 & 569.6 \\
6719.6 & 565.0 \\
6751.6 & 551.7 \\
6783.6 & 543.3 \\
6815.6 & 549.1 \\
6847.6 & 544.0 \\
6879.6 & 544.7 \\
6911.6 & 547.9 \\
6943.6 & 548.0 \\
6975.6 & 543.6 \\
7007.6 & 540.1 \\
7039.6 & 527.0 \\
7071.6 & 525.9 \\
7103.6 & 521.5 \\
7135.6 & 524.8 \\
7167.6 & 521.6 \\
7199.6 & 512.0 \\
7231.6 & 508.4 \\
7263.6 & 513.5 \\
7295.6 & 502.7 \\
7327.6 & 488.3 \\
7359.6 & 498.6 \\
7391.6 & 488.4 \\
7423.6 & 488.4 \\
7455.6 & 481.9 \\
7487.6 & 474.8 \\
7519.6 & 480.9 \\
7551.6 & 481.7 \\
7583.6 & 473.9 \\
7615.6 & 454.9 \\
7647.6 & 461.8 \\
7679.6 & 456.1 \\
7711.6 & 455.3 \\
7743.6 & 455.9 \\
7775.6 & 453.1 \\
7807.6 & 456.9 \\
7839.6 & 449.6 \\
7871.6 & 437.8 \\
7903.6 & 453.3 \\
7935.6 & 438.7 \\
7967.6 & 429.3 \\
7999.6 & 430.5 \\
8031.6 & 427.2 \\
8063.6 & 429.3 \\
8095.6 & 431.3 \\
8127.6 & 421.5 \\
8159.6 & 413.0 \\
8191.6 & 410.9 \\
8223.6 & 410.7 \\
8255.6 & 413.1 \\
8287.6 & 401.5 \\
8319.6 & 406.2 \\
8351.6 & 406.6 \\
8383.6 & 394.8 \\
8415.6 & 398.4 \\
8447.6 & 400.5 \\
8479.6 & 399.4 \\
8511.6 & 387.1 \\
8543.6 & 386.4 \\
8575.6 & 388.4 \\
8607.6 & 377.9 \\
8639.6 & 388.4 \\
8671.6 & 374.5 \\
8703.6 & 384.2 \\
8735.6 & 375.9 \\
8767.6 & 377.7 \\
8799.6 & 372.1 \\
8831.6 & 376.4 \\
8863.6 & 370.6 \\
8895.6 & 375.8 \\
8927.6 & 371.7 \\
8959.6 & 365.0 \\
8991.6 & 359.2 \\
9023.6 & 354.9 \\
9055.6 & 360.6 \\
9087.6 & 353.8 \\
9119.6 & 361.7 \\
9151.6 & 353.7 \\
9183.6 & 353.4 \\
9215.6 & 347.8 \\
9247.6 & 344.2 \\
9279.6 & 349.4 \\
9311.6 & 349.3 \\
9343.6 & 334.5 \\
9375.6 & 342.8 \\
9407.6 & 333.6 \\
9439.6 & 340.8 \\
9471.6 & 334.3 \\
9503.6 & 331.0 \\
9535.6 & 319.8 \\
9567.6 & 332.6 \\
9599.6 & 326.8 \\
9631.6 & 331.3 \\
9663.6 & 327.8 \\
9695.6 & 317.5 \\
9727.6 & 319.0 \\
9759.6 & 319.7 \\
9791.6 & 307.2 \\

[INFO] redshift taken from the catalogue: 0.000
